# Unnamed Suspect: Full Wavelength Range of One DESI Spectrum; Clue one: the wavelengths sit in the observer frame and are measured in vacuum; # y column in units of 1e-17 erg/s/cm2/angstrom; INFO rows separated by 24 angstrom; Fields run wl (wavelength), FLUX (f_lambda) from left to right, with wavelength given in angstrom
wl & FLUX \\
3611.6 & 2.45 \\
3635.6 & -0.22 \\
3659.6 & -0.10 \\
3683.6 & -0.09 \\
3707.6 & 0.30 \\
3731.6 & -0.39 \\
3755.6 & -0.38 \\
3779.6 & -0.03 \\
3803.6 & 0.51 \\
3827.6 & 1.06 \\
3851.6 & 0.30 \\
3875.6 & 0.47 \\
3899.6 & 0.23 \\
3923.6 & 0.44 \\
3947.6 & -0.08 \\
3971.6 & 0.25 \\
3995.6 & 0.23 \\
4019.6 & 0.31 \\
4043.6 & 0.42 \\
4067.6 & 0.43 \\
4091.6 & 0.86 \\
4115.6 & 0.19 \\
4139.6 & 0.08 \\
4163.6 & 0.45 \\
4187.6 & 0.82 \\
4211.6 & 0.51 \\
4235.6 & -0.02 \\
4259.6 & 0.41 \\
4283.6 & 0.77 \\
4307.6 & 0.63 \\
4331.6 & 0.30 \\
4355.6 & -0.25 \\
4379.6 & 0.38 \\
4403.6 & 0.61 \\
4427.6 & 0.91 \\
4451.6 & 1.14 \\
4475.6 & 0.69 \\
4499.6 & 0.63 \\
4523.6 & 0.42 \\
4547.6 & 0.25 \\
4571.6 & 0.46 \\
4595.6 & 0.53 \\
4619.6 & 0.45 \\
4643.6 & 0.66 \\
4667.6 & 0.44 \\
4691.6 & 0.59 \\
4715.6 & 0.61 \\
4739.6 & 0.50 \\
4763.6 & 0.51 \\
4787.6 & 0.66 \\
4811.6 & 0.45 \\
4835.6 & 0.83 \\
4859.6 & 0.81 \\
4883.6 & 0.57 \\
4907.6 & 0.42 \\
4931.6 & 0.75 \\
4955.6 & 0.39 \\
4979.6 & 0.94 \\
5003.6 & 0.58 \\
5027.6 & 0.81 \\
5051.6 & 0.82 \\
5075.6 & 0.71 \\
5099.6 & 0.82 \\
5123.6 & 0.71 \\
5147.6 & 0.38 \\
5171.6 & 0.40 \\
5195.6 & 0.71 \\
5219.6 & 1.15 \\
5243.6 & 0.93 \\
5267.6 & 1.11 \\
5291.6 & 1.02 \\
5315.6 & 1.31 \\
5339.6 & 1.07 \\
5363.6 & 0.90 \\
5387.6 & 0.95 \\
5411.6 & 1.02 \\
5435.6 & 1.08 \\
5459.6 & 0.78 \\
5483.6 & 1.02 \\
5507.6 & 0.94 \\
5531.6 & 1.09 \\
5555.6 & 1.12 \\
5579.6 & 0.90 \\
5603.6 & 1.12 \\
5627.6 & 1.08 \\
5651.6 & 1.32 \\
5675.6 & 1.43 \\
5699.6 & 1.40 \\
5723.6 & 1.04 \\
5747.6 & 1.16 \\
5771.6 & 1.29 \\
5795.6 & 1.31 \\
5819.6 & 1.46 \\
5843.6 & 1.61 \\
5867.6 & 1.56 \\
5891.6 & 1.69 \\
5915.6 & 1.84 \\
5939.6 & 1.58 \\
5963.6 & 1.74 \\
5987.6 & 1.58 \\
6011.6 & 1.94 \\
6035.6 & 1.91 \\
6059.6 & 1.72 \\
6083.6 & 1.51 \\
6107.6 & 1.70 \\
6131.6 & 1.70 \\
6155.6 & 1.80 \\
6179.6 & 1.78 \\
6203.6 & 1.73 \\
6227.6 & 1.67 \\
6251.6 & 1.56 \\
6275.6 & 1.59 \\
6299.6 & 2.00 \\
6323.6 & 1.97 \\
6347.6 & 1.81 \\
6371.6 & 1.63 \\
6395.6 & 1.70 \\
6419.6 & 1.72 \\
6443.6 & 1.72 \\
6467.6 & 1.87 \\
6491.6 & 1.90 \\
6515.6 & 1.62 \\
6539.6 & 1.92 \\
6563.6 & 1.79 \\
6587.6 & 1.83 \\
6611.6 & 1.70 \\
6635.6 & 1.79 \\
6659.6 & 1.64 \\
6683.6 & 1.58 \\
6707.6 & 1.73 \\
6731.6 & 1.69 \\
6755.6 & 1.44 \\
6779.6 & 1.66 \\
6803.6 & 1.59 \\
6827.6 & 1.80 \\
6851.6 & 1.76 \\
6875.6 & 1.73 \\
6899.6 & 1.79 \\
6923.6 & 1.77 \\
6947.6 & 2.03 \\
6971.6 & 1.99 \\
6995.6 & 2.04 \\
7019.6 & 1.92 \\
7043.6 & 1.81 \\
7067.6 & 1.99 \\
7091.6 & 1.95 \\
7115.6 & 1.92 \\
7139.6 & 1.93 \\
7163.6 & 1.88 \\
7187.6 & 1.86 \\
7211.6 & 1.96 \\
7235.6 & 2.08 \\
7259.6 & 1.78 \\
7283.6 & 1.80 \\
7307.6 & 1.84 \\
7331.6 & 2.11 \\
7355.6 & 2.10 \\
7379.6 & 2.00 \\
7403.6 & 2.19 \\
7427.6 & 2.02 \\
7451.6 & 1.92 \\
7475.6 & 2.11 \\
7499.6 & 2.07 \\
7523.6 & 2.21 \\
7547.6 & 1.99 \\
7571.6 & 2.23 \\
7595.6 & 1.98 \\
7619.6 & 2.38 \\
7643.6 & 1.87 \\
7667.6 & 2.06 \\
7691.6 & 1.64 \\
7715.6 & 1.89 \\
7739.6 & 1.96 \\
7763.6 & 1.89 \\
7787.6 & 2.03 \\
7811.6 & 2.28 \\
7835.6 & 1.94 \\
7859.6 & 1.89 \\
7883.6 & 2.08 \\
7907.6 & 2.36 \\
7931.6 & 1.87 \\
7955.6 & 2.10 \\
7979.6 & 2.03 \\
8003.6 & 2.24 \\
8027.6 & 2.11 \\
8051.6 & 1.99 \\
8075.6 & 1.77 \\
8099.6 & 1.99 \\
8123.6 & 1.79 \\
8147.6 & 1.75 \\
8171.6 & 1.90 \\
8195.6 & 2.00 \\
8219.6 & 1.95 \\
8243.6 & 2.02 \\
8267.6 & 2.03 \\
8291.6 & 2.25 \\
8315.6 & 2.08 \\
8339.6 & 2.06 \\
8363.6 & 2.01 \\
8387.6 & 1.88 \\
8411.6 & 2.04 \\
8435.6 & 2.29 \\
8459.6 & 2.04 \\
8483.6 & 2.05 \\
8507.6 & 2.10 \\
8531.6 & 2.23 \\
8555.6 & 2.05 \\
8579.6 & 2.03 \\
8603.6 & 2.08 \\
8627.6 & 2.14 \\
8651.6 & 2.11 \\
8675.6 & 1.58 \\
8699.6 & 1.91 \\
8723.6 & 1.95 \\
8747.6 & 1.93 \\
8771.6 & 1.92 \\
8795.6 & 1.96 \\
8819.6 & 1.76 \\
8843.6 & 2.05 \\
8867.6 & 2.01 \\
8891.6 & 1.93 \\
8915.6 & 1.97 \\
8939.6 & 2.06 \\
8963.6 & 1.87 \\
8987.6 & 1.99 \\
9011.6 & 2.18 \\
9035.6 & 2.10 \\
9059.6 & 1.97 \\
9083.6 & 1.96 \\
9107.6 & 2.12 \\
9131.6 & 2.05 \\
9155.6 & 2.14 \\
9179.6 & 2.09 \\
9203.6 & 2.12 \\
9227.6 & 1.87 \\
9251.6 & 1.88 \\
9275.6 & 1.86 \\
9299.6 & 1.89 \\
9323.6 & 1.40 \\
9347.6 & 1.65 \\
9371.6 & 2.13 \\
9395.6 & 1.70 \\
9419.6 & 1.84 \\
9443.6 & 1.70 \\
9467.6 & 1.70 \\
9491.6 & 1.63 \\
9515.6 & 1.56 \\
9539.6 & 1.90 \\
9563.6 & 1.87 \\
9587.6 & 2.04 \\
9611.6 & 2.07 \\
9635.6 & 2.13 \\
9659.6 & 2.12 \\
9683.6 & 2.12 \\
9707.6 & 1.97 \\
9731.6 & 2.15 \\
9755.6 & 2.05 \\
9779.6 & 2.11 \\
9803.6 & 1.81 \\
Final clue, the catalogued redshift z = 0.31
